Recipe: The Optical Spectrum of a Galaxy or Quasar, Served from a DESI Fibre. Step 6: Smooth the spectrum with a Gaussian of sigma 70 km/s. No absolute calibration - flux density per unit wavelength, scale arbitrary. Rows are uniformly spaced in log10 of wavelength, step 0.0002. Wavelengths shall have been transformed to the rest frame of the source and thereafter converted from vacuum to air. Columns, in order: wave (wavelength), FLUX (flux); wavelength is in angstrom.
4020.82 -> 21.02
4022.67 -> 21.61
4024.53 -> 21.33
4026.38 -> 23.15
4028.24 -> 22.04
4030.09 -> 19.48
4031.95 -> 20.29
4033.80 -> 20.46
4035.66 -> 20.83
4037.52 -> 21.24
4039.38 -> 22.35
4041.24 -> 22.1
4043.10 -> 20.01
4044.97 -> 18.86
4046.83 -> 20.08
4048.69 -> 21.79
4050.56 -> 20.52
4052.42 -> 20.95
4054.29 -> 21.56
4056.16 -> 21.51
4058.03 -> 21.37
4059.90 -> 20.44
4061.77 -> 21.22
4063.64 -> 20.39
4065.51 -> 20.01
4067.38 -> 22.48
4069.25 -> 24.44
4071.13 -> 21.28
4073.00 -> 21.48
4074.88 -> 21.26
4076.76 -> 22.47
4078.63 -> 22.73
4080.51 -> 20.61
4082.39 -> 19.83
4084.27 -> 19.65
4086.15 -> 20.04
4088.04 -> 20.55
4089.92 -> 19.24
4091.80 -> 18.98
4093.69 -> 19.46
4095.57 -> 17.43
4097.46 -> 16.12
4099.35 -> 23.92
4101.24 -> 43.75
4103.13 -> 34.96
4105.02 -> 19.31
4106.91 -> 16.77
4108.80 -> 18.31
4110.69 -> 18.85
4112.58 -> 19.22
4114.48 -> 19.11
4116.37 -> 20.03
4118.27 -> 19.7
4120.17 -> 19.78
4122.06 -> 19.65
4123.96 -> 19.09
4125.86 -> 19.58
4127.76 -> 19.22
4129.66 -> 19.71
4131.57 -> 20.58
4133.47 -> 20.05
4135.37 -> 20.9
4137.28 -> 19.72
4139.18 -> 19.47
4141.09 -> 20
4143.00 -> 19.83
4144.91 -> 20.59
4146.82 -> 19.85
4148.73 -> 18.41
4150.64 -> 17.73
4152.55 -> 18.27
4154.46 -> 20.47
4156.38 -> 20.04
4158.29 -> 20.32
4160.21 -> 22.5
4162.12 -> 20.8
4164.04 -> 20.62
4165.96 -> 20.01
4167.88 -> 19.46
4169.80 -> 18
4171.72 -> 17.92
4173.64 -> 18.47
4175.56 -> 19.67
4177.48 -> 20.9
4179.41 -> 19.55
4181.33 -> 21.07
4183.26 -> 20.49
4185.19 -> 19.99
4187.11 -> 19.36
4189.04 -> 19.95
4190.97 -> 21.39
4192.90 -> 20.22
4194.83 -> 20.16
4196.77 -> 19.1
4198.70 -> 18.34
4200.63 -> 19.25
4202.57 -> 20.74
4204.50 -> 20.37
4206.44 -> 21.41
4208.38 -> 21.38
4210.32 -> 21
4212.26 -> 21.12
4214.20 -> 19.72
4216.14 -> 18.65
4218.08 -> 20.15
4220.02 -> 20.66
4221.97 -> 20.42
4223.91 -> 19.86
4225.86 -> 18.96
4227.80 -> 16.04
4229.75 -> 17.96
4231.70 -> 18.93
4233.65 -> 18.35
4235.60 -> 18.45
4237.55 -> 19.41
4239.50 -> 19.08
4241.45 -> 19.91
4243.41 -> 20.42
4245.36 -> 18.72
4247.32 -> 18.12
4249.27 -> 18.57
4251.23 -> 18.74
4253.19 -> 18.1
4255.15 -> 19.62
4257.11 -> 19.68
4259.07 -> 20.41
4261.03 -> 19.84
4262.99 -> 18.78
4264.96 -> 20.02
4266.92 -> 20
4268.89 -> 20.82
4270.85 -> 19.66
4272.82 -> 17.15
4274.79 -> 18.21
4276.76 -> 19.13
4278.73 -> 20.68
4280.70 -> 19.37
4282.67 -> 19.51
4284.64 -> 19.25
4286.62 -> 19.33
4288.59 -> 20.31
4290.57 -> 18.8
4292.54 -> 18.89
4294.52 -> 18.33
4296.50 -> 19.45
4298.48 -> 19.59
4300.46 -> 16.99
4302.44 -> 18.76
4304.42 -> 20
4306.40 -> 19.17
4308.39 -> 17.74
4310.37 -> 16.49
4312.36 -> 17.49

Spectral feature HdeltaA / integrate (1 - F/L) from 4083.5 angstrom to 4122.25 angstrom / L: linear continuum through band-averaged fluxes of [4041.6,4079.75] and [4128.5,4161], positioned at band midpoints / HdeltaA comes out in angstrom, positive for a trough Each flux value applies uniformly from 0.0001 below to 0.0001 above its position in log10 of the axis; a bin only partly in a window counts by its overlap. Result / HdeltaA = -1.2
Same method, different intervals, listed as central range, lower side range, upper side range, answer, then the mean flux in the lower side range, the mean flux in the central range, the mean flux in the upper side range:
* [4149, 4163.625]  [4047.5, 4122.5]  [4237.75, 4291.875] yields 0.4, 21.3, 20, 19.3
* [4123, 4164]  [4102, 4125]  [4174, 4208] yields 1.0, 20.6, 19.9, 20.1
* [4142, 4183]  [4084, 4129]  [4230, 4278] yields 1.1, 21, 19.7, 19.2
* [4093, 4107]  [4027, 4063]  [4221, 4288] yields -2.8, 20.9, 24.5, 19.2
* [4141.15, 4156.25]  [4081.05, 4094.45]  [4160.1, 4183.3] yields 0.3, 19.7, 19.4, 19.8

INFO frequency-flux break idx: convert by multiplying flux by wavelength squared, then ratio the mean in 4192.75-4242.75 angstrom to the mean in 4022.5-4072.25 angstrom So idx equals 1.00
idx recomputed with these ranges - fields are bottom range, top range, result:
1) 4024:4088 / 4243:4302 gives 1.01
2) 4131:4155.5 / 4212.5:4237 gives 1.01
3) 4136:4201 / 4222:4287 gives 1.01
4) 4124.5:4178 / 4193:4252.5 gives 1.02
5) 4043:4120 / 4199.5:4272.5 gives 0.99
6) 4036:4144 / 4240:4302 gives 1.00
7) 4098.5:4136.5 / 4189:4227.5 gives 0.97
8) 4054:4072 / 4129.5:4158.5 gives 0.96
